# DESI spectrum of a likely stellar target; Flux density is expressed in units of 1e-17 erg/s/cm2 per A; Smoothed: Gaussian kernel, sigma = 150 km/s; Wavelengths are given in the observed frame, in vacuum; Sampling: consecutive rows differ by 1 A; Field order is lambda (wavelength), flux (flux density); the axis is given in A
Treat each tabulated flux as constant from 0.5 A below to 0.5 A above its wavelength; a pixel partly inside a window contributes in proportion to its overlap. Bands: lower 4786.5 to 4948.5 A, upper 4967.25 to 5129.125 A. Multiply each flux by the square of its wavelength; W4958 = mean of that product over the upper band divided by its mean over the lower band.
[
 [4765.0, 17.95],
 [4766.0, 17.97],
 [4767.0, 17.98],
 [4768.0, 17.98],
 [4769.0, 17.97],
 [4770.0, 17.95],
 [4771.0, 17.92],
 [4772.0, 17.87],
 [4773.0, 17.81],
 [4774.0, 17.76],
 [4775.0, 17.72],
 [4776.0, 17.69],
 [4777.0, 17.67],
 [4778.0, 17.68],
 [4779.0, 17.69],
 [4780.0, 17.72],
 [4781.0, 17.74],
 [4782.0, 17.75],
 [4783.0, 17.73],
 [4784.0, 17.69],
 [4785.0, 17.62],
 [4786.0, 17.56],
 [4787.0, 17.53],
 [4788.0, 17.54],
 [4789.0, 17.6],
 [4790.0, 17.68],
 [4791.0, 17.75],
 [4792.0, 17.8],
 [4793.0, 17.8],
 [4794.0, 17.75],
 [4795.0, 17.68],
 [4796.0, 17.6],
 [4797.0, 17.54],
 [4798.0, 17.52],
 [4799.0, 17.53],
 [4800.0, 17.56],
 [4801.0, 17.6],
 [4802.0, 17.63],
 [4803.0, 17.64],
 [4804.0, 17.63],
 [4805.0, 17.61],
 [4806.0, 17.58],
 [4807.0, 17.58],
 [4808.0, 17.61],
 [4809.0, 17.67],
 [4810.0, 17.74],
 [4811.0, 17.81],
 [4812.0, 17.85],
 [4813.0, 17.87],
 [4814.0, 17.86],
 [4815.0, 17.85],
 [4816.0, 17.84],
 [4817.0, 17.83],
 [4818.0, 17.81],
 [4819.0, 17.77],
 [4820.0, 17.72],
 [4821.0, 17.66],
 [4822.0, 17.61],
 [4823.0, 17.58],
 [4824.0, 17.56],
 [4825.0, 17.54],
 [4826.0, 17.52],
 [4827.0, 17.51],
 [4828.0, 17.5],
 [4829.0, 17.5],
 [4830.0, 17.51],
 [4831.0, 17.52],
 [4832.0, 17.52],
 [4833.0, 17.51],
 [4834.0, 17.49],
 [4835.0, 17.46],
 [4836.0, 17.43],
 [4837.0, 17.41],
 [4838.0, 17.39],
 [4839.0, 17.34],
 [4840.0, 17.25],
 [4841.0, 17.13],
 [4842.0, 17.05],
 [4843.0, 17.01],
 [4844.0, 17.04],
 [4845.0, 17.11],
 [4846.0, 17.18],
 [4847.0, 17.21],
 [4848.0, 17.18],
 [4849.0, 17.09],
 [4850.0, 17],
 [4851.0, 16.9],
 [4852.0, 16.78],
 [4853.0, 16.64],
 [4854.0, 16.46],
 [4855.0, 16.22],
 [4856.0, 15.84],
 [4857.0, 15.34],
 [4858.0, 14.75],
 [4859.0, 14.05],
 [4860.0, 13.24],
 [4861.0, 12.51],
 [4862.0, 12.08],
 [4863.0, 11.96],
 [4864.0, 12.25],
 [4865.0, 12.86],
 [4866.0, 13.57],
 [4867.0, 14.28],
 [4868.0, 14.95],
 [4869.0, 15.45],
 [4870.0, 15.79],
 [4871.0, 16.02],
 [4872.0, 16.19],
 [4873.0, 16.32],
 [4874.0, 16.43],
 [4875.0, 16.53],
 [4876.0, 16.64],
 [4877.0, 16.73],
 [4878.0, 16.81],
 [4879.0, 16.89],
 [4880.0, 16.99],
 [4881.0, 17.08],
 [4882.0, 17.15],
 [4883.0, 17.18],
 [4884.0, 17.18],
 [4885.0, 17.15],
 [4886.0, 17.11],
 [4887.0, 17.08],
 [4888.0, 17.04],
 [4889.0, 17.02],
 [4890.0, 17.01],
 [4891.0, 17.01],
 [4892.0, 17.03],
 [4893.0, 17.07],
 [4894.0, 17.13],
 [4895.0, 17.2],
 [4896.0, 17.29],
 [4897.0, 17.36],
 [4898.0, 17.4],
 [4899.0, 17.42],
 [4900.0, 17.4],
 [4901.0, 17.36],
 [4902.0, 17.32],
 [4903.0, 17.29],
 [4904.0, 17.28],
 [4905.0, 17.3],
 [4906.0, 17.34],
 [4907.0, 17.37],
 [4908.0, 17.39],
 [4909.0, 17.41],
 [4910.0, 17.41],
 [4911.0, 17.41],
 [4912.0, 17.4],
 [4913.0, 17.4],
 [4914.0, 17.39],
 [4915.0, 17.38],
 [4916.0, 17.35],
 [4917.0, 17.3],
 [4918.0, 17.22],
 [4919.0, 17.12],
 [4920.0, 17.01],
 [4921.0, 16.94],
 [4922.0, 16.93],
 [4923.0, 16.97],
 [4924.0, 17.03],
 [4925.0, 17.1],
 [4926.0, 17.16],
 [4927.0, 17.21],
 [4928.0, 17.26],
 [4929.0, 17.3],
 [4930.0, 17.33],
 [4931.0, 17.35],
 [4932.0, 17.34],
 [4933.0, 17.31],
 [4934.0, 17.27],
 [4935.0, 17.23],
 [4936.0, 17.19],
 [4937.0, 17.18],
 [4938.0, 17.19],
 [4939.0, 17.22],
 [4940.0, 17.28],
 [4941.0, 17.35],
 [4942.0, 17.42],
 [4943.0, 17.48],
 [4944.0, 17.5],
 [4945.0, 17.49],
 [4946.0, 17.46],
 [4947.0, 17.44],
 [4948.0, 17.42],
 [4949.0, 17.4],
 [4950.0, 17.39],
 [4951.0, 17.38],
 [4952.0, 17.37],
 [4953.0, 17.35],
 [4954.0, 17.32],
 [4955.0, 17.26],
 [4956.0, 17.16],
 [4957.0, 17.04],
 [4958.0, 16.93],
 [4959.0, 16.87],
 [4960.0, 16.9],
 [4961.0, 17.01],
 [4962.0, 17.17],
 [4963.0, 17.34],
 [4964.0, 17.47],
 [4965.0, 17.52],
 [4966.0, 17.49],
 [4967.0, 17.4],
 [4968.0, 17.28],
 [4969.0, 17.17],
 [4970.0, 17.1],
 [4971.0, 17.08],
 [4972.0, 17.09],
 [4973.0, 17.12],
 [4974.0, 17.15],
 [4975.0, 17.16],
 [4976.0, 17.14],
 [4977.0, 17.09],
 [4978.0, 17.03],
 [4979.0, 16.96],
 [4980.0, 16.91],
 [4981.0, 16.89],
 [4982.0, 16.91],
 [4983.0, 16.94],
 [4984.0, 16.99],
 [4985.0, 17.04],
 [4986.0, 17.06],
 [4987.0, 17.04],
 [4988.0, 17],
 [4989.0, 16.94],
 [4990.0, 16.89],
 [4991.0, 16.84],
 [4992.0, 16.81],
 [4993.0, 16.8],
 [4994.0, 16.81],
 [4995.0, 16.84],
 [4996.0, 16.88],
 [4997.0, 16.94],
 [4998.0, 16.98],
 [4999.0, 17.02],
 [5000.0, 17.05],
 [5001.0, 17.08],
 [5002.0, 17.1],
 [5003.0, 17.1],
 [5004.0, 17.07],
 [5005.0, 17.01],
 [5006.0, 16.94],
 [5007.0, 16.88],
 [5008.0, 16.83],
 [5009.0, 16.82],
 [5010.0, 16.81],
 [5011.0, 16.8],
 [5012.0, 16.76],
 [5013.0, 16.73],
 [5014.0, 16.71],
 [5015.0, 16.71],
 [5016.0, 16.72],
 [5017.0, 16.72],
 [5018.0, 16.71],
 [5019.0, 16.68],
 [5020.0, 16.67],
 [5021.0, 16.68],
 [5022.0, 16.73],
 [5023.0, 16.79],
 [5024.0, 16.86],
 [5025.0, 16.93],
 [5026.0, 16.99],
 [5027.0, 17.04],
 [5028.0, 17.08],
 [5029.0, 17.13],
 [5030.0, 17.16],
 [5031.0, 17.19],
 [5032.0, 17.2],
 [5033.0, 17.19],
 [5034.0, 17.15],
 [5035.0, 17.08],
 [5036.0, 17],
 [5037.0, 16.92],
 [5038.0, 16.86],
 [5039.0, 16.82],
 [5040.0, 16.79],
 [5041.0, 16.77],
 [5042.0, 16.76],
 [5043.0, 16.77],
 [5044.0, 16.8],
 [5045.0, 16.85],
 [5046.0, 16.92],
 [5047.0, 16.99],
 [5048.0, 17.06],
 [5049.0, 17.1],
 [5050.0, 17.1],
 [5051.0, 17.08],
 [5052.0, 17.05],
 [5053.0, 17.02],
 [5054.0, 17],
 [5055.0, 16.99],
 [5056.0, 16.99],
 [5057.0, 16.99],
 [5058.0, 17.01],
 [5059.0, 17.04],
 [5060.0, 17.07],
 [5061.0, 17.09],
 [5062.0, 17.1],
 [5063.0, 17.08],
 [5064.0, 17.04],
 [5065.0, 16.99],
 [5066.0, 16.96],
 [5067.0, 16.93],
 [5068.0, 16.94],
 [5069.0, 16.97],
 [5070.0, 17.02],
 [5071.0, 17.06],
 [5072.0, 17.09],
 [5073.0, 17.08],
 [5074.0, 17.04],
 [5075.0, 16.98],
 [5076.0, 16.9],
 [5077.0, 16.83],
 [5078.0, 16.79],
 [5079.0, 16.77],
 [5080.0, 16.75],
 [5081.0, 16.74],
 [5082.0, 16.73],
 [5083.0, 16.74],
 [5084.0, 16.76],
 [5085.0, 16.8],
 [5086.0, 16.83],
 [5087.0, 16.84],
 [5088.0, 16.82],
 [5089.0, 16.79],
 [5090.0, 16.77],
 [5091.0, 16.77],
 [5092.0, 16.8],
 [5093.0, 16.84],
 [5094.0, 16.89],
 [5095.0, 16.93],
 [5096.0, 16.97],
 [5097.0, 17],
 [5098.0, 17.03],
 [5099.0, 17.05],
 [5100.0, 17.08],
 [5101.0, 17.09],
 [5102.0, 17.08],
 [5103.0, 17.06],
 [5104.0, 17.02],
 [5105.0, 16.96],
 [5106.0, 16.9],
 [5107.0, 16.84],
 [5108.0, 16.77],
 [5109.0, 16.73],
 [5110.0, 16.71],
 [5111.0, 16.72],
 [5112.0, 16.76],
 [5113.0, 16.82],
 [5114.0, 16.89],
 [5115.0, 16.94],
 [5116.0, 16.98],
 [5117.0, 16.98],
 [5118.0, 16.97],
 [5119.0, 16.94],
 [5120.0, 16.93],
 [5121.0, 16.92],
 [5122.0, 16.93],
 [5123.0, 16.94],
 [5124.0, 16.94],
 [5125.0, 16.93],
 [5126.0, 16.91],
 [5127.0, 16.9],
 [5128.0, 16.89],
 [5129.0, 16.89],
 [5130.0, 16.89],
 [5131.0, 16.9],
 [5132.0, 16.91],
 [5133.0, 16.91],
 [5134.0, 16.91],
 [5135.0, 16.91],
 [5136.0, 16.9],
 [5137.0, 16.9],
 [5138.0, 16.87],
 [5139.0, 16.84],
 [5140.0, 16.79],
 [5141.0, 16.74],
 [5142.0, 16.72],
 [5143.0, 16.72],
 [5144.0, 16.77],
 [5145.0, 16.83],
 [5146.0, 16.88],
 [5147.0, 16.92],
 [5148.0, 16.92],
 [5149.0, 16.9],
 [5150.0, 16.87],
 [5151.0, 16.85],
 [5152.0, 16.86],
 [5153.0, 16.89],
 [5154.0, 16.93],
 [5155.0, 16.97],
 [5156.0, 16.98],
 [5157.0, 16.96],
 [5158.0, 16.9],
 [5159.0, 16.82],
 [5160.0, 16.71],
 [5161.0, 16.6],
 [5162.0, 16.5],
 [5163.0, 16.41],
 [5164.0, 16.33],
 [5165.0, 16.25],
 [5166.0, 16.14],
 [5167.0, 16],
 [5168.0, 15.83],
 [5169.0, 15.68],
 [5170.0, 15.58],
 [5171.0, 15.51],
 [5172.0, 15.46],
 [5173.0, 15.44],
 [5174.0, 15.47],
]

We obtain 1.1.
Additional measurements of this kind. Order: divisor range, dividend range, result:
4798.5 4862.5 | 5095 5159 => 1.12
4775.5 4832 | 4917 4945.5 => 1.03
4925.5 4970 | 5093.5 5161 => 1.05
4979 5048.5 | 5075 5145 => 1.04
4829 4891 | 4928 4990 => 1.10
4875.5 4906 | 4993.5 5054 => 1.04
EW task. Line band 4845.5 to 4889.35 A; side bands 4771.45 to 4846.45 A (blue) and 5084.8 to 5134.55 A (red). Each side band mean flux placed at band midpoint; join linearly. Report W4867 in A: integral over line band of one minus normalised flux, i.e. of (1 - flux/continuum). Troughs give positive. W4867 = 4.1 A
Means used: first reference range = 17.6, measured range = 15.8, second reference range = 16.9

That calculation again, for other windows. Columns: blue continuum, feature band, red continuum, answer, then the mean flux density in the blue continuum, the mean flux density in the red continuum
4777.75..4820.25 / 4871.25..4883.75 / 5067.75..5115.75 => 0.5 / 17.7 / 16.9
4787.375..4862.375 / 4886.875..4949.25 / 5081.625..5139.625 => -0.7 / 17.1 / 16.9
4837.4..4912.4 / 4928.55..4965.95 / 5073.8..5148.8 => -1.6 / 16.4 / 16.9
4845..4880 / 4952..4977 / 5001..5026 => -1.2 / 15.5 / 16.8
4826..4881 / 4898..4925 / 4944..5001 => -1.0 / 16.2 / 17.1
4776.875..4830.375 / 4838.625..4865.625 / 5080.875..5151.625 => 2.9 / 17.7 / 16.9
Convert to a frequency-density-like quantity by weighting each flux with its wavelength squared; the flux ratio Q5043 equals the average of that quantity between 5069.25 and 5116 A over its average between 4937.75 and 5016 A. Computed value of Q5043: 1.0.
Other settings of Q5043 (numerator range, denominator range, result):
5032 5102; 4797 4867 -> 1.11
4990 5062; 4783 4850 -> 1.05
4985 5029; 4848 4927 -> 1.08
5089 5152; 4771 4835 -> 1.09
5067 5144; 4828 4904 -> 1.13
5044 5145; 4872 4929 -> 1.07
